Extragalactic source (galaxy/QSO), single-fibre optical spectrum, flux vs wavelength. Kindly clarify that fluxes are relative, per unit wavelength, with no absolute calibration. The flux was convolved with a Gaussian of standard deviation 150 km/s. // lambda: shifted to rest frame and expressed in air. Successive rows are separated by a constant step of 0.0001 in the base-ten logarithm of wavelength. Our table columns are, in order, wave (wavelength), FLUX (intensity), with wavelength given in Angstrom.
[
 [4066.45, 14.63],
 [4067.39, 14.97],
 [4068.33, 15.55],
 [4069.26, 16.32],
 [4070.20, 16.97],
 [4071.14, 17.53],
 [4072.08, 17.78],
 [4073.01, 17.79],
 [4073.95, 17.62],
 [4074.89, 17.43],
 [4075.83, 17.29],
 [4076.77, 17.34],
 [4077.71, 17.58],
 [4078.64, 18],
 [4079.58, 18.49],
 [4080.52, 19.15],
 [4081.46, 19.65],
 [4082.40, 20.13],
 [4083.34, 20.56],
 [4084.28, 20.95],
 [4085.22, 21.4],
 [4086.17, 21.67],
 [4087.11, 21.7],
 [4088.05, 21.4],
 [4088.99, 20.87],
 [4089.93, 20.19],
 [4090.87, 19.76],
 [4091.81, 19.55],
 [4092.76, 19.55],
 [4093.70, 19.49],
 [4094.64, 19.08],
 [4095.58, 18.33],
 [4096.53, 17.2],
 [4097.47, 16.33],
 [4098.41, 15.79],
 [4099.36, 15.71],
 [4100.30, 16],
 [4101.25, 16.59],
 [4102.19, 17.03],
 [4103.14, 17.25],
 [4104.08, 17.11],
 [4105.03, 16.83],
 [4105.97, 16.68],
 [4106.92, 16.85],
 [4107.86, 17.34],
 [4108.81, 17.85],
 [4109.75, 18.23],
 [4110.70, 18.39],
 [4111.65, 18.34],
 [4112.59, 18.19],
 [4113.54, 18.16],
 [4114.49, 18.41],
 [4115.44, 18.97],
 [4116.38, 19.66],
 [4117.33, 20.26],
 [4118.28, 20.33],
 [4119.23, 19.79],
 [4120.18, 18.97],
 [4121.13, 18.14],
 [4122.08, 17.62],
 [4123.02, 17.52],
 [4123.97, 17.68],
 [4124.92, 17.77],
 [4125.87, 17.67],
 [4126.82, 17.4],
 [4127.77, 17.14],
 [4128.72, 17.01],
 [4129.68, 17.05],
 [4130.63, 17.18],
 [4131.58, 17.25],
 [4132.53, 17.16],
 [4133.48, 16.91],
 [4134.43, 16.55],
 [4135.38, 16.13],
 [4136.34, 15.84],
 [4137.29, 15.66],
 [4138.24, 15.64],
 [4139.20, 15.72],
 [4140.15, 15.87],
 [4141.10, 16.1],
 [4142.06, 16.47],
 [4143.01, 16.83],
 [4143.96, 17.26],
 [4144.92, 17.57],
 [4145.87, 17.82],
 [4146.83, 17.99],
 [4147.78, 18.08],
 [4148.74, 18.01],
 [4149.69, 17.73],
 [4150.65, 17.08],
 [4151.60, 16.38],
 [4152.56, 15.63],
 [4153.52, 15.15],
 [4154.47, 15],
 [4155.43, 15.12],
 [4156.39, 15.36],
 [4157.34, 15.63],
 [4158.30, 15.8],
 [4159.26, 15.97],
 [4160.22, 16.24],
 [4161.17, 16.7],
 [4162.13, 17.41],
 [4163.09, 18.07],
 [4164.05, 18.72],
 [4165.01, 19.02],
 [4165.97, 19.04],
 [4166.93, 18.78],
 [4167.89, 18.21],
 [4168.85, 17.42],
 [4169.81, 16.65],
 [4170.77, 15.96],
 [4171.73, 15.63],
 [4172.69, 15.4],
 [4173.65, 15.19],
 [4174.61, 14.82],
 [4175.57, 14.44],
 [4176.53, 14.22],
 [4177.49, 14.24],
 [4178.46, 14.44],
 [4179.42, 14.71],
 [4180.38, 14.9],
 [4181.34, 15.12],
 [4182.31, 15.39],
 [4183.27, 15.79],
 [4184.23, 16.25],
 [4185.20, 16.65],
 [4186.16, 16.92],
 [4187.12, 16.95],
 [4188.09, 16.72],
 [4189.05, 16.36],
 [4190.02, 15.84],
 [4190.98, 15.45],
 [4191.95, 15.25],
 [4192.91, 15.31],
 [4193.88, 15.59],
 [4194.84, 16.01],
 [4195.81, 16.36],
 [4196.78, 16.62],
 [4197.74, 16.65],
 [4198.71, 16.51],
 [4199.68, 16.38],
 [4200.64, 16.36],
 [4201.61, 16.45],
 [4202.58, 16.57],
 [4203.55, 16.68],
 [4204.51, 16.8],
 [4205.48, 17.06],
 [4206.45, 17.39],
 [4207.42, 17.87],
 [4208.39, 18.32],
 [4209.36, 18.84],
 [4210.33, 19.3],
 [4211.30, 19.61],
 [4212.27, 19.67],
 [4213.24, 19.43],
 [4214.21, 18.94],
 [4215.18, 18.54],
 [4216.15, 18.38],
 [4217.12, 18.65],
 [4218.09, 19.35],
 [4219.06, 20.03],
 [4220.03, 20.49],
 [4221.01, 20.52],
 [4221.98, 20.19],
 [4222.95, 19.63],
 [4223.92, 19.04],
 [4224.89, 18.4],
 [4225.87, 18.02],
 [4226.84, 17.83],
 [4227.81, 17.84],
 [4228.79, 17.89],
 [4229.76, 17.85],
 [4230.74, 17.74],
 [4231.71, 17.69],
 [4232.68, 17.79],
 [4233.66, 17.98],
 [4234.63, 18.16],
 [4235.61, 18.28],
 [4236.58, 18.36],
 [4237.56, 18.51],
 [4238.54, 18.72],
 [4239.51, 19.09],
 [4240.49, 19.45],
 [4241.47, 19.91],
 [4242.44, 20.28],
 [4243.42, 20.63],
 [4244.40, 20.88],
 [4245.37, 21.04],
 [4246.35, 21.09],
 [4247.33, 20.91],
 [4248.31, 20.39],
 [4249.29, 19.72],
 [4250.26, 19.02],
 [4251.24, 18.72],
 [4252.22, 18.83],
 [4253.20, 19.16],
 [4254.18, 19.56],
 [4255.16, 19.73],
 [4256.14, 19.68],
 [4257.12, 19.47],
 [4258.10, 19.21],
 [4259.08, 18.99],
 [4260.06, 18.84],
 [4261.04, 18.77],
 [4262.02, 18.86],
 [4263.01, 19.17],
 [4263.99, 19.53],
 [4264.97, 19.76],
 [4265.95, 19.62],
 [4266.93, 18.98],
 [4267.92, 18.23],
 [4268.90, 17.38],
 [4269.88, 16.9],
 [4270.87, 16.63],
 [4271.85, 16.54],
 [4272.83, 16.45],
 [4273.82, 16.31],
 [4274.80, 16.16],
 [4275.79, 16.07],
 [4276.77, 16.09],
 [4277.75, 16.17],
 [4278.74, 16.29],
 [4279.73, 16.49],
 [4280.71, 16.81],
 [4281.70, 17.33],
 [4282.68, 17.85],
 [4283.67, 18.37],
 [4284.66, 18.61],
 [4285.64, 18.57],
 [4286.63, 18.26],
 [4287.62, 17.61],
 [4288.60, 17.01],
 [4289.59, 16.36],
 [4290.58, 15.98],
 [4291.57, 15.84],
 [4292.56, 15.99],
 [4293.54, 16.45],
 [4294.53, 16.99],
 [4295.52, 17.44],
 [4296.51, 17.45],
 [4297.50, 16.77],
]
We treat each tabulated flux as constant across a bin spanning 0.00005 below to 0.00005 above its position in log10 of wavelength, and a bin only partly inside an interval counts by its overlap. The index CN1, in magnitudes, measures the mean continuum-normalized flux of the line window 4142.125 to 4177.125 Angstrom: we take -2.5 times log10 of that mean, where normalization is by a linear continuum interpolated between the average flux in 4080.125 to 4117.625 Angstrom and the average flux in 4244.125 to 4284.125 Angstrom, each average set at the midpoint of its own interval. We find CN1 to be 0.117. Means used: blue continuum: 18.7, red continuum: 18.4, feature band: 16.7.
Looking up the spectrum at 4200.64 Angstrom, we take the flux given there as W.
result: 16.36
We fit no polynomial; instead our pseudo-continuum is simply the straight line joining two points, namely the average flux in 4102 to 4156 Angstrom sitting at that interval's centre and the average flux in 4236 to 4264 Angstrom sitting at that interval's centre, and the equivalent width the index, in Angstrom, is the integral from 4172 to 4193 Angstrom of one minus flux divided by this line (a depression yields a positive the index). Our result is 3.2 Angstrom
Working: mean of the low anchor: 17.3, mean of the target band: 15.5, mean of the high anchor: 19.5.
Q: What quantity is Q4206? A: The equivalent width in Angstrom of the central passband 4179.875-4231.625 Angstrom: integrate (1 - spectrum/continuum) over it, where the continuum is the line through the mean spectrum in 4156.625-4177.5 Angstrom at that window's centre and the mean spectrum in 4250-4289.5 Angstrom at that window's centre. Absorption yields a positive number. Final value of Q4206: -1.1 Angstrom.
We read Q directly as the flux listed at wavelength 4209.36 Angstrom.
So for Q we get 18.84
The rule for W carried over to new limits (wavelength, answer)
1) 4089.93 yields 20.19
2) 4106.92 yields 16.85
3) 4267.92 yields 18.23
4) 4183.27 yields 15.79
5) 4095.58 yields 18.33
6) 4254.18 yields 19.56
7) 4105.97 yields 16.68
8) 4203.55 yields 16.68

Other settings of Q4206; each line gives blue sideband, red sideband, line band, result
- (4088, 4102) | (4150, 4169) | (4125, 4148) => 0.7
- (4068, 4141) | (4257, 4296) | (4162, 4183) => 1.9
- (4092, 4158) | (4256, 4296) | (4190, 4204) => 1.0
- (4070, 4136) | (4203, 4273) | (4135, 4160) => 2.8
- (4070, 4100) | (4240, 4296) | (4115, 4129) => 0.2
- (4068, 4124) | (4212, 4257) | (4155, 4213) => 7.2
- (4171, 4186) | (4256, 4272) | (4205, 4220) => -2.0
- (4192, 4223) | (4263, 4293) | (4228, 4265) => -3.4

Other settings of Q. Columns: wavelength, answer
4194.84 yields 16.01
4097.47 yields 16.33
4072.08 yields 17.78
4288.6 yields 17.01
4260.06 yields 18.84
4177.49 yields 14.24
